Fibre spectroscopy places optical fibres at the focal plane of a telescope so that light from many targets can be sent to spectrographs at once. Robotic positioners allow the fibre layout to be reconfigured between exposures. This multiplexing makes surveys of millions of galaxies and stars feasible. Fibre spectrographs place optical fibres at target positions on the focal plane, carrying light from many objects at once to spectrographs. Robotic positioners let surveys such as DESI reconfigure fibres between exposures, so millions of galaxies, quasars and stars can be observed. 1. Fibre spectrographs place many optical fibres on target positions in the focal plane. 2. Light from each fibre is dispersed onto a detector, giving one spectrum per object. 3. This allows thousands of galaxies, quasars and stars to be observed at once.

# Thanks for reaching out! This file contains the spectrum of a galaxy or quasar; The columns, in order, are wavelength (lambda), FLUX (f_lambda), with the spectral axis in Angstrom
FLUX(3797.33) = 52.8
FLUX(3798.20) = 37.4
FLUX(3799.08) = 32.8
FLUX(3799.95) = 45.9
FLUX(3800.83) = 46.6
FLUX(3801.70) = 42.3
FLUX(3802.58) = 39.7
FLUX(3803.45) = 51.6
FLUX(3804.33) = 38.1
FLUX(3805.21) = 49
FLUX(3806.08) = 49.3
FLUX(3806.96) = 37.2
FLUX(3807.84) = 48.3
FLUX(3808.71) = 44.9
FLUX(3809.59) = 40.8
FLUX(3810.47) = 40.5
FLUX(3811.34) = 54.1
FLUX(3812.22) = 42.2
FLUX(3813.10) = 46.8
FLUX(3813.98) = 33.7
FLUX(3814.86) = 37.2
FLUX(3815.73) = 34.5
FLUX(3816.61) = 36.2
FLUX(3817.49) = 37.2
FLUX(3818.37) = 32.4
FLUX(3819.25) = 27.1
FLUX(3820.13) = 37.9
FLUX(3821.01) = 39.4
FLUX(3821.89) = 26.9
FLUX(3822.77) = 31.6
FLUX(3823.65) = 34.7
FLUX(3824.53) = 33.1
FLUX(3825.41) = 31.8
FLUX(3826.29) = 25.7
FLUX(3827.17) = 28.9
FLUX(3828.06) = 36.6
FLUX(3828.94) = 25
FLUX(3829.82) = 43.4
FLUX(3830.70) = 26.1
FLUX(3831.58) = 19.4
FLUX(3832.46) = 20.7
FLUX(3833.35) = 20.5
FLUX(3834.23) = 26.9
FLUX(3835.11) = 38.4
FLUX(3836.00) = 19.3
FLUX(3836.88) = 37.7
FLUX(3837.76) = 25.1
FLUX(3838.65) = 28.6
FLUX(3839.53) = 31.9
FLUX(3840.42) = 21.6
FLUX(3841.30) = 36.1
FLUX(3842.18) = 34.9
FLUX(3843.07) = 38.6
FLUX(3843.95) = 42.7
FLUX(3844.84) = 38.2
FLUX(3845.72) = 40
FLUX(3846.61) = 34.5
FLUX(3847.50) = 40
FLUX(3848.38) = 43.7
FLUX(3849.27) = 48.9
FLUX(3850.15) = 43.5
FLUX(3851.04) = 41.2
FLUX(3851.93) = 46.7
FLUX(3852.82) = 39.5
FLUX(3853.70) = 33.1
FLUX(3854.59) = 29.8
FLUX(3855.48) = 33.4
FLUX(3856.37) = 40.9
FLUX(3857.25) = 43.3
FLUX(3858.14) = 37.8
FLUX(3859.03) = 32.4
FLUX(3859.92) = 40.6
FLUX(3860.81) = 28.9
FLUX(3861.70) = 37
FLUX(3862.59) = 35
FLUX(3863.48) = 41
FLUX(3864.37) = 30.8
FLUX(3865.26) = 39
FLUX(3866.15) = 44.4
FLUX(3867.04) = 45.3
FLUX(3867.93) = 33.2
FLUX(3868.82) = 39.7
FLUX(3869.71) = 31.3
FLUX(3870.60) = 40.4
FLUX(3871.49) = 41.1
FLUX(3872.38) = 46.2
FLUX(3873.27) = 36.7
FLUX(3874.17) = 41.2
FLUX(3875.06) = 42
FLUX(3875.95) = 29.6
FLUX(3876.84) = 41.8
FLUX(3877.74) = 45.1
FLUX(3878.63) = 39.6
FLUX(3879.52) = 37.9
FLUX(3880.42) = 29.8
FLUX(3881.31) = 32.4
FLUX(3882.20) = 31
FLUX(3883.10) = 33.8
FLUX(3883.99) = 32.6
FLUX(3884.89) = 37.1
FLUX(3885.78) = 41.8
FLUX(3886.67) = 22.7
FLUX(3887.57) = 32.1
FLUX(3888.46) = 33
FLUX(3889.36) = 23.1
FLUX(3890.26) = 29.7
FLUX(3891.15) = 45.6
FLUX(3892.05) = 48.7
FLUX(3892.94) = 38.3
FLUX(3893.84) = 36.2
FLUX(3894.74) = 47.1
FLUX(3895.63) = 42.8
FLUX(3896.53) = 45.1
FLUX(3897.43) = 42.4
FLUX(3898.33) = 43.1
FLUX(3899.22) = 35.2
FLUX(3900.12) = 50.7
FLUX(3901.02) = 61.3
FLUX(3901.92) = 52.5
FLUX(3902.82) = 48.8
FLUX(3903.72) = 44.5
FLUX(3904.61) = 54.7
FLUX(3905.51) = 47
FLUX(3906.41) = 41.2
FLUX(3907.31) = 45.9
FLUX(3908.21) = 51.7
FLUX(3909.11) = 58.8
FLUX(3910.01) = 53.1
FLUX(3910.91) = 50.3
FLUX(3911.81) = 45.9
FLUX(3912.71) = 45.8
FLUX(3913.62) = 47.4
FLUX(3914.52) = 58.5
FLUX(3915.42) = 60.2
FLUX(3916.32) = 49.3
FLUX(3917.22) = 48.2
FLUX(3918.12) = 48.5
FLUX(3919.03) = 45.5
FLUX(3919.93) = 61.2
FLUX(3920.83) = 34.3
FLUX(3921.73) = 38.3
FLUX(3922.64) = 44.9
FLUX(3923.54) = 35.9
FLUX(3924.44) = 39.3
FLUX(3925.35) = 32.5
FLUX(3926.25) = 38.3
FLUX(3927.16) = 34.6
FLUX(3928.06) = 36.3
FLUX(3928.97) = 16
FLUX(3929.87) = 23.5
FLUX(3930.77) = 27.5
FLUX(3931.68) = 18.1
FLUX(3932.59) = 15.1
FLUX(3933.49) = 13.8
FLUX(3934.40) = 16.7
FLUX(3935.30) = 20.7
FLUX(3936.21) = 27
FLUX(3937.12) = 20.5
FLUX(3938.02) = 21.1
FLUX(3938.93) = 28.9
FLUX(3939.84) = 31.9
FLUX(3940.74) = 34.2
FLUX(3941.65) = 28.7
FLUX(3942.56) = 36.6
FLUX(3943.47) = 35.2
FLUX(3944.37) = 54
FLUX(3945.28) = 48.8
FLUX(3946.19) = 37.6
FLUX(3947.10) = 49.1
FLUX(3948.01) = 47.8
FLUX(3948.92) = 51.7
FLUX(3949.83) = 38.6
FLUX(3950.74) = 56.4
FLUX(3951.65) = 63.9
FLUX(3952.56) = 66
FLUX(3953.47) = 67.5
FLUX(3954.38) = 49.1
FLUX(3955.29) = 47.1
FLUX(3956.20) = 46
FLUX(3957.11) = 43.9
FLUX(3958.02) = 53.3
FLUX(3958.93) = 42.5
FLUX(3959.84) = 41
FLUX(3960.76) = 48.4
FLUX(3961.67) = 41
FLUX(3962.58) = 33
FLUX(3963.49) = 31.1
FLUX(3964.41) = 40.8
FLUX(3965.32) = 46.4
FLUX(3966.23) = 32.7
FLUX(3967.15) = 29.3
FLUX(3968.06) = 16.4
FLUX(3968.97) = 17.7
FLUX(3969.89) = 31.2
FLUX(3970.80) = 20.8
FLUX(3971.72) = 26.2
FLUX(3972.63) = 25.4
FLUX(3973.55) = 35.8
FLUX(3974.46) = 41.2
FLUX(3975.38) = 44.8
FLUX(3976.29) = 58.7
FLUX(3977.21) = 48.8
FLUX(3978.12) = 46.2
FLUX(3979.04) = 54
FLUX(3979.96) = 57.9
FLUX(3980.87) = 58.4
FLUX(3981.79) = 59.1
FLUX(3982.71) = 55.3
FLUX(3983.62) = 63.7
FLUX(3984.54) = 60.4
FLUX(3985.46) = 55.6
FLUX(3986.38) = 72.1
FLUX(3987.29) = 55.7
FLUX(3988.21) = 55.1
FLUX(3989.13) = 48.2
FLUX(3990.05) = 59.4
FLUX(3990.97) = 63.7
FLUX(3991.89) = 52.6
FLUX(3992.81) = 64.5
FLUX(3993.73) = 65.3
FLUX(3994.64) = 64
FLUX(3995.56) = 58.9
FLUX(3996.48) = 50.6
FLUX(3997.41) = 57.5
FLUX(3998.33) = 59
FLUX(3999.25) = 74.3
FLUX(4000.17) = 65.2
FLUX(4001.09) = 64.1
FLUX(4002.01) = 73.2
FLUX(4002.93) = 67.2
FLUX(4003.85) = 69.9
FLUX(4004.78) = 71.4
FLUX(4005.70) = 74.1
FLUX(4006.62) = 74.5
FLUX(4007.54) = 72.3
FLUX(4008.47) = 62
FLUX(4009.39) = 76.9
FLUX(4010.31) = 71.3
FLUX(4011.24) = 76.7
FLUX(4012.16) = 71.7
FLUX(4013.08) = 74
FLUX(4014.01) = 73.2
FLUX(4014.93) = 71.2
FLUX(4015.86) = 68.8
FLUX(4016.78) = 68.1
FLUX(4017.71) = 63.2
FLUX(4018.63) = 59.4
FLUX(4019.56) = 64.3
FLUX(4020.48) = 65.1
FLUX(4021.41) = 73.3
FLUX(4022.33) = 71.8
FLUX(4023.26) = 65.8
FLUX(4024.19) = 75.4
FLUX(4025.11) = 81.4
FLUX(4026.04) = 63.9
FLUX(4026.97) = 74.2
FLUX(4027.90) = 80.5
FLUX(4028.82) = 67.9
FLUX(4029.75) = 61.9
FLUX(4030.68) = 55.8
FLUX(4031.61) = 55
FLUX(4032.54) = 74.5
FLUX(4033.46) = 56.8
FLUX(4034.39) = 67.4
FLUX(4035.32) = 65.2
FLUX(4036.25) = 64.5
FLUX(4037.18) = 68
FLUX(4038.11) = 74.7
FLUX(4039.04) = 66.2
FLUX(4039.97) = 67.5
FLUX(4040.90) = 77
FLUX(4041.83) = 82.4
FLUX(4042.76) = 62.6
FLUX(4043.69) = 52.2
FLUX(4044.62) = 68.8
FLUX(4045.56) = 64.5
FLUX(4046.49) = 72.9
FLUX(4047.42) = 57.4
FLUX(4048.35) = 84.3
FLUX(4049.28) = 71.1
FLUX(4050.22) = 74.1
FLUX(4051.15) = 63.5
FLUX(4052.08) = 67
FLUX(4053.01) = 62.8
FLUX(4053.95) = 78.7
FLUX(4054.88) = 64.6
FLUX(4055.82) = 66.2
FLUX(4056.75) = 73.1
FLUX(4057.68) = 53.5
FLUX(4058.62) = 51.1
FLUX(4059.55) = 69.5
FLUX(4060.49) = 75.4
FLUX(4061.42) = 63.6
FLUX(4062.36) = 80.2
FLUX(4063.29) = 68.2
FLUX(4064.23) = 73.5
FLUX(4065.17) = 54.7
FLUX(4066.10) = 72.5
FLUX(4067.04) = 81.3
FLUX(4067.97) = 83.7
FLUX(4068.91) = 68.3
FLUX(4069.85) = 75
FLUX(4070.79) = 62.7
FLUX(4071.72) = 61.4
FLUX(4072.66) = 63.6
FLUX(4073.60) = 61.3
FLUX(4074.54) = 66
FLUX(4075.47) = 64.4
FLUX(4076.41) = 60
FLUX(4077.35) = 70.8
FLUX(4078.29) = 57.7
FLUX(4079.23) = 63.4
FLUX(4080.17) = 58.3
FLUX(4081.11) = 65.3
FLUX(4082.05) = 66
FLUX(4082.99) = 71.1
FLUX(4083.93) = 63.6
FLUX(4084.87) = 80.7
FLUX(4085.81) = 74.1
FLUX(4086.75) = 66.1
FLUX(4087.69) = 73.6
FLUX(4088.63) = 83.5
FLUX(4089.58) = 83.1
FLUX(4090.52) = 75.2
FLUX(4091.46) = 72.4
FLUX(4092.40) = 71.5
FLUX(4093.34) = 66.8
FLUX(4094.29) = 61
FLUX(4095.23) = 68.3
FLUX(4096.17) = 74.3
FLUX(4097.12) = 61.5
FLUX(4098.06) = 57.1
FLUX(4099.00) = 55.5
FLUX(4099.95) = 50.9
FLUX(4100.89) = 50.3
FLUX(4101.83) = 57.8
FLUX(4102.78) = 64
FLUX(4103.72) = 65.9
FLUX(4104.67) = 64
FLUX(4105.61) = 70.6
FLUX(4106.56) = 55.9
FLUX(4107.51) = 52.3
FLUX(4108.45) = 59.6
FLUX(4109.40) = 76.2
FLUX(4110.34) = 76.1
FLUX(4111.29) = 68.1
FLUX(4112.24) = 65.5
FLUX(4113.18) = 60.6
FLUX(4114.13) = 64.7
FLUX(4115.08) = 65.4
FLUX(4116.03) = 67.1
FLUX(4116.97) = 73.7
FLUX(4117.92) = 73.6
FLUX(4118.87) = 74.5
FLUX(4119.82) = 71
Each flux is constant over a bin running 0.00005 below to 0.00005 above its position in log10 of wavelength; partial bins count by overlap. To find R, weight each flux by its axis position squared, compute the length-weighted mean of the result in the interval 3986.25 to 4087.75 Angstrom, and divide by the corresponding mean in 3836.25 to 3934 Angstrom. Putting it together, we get 1.85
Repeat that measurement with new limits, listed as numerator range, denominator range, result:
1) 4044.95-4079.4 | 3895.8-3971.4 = 1.77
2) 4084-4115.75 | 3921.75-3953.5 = 2.02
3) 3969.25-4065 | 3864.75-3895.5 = 1.82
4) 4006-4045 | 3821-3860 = 2.22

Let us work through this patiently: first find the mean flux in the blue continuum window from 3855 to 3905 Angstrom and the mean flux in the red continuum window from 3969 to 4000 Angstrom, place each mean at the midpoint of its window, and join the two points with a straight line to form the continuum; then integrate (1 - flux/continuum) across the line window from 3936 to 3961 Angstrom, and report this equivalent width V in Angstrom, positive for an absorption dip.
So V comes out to 2.32 Angstrom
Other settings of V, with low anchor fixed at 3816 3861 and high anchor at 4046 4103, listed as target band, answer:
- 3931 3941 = 5.3 Angstrom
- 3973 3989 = 0.1 Angstrom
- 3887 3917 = -1.8 Angstrom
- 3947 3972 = 4.3 Angstrom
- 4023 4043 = -2.3 Angstrom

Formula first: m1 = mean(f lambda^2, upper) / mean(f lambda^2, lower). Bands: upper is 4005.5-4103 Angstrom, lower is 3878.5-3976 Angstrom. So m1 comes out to 1.83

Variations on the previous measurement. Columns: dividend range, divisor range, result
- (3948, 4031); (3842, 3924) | 1.45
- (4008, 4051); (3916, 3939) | 2.26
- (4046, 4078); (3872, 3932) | 1.79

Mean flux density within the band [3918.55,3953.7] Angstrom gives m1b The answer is 36.7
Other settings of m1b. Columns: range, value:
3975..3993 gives 56.6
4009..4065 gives 68.5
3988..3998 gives 58.2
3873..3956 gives 40.4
